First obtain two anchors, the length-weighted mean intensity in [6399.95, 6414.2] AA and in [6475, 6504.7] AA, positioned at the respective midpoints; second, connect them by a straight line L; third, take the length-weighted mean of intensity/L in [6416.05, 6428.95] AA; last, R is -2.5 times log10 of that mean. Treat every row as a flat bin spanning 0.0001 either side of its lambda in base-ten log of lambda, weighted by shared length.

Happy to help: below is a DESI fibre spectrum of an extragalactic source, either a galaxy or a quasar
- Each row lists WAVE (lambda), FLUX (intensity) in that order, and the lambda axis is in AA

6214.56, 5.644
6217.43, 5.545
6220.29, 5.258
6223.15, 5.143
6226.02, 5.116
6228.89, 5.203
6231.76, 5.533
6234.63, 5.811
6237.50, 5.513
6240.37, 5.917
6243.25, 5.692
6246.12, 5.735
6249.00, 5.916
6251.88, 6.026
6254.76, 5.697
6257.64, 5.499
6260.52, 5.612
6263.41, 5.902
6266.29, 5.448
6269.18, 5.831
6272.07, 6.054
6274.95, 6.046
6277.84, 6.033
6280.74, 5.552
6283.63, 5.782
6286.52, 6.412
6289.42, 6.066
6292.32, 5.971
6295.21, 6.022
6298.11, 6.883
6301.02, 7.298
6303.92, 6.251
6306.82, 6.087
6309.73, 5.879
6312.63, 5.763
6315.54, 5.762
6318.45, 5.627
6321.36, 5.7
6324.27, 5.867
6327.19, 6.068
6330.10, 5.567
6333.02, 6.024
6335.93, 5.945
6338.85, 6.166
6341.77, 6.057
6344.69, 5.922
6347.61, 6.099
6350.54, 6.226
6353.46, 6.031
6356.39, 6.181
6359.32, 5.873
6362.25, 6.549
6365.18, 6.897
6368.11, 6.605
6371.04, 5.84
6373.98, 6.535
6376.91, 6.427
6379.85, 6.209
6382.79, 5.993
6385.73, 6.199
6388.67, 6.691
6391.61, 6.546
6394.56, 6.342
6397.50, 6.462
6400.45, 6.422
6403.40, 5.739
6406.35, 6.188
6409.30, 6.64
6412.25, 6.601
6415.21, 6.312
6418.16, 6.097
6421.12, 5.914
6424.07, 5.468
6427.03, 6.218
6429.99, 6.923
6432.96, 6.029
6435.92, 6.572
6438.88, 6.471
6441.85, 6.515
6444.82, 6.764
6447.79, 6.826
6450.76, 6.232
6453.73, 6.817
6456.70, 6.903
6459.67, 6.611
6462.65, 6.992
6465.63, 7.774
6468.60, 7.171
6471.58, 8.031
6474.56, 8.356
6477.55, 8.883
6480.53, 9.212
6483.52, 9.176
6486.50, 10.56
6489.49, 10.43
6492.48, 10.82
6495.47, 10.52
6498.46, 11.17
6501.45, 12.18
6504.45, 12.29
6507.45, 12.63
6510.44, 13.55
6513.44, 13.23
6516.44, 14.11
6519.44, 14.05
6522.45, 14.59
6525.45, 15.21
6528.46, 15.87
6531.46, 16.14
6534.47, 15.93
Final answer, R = 0.18 mag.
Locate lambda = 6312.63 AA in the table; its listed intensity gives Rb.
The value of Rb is 5.763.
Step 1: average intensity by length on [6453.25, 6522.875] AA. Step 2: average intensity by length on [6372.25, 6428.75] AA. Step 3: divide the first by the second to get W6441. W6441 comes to 1.64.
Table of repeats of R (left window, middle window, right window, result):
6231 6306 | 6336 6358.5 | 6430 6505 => 0.13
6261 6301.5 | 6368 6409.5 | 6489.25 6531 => 0.43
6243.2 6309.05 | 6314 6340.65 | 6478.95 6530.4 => 0.26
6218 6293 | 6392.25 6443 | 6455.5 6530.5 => 0.42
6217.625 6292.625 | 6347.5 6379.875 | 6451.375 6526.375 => 0.24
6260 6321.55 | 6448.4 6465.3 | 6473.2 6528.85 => 0.49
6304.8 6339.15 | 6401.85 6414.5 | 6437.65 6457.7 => 0.02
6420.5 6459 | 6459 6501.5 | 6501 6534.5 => 0.15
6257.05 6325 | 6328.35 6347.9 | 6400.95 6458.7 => 0.03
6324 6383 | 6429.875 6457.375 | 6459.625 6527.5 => 0.36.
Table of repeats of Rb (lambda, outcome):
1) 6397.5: 6.462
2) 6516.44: 14.11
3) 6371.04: 5.84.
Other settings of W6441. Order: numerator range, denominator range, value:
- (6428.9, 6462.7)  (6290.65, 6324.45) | 1.08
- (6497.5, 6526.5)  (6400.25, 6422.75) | 2.14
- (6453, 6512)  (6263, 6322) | 1.58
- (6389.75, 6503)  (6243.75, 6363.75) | 1.25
